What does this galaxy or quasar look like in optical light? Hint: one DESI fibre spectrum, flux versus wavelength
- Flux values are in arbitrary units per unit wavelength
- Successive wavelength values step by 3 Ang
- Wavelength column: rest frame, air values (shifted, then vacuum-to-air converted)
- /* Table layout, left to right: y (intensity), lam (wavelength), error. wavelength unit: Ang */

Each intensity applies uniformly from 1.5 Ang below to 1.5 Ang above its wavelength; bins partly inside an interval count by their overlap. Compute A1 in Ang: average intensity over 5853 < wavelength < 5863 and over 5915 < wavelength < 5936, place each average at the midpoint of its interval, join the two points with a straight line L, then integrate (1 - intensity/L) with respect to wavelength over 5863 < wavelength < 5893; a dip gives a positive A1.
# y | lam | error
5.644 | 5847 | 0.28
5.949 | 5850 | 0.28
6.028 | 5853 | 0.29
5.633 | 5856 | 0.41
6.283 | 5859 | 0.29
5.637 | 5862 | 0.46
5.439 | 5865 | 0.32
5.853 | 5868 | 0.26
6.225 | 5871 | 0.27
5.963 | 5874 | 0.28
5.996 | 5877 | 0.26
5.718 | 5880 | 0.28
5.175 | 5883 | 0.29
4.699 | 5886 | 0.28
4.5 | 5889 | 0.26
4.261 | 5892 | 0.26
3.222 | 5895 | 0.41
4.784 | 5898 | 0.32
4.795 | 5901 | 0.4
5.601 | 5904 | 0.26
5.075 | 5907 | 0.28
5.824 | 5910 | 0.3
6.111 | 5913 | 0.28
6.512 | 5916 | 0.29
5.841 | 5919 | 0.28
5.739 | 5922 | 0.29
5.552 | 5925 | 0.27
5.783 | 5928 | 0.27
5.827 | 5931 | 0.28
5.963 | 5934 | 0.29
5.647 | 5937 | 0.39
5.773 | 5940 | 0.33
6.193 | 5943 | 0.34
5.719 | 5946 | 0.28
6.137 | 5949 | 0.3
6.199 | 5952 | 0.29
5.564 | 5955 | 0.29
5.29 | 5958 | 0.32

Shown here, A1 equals 2.4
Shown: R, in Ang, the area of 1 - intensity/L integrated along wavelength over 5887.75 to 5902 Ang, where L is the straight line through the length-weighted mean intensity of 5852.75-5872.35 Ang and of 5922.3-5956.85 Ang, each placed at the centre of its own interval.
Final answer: 3.8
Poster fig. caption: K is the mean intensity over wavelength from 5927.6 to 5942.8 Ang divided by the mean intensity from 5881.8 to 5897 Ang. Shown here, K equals 1.3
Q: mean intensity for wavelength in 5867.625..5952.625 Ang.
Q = 5.53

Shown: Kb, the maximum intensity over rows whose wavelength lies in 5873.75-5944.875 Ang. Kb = 6.512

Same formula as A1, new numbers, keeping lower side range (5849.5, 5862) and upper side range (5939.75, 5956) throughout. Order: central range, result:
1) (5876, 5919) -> 5.6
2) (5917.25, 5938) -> 0.6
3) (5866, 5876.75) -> -0.1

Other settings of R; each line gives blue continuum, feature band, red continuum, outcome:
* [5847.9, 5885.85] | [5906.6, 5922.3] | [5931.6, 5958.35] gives -0.23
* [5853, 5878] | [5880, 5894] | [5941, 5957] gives 2.79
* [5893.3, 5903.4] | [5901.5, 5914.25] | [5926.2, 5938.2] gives -2.11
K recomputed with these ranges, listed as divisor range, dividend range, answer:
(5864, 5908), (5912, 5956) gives 1.15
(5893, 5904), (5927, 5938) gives 1.31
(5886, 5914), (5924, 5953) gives 1.21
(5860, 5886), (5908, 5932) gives 1.03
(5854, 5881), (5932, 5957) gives 1.00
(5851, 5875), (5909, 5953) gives 1.01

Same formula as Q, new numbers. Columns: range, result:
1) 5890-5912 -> 4.82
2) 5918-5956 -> 5.84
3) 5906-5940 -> 5.82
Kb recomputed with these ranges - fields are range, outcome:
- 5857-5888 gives 6.283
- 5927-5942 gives 5.963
